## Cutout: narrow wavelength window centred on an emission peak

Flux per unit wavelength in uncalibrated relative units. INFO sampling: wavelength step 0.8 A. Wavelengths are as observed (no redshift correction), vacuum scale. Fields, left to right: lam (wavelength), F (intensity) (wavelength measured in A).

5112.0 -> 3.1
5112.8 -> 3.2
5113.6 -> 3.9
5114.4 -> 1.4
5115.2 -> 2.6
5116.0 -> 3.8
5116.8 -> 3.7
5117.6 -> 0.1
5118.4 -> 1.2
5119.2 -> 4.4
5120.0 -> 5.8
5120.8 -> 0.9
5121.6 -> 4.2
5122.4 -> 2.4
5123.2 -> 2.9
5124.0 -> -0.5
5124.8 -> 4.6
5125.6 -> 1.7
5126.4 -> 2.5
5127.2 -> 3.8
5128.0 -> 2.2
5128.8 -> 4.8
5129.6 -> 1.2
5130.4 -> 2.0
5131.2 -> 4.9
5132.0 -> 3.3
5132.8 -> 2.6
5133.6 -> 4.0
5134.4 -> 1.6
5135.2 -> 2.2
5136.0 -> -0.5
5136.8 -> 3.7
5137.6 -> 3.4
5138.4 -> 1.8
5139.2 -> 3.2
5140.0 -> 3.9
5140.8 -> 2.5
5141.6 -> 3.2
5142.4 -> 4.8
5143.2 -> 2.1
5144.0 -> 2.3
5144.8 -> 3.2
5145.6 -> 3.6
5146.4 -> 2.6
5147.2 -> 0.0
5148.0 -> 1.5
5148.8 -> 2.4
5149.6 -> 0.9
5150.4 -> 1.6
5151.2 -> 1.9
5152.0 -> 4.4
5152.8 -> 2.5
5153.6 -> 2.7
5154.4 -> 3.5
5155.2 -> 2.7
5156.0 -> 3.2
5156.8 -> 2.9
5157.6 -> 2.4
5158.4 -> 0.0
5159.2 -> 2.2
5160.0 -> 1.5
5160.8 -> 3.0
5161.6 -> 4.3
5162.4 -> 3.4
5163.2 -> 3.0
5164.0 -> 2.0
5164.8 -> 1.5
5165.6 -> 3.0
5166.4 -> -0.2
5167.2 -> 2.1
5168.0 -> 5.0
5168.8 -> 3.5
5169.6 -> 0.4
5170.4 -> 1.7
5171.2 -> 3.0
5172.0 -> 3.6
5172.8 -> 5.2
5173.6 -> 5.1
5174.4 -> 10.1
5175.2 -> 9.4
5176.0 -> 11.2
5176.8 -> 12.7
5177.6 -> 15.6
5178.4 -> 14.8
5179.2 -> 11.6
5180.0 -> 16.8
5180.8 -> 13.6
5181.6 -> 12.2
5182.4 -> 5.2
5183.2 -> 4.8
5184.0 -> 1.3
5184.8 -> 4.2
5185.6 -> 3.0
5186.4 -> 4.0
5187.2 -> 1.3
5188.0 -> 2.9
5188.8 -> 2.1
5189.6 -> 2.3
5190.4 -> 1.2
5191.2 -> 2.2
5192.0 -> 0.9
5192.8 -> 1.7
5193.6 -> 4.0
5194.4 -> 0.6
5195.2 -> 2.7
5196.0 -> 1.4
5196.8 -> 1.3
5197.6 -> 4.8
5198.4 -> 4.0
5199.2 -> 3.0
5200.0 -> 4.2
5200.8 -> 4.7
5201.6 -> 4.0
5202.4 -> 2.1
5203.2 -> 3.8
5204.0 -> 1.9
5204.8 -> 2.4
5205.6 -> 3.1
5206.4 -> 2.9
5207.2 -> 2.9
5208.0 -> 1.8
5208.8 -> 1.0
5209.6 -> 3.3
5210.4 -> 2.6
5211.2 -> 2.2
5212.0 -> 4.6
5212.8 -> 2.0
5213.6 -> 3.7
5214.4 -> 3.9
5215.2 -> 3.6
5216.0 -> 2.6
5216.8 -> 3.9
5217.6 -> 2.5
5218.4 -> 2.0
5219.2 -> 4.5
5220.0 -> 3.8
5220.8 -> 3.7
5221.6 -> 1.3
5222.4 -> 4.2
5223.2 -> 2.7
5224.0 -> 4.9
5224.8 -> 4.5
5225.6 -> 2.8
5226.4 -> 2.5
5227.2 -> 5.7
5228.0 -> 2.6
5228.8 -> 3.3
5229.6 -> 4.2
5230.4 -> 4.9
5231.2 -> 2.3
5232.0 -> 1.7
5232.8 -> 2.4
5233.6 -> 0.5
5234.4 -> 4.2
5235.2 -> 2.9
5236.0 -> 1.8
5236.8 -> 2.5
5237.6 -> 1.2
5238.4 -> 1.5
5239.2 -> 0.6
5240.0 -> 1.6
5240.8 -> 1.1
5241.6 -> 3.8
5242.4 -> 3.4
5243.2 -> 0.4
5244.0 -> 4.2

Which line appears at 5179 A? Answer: [O II] 3727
